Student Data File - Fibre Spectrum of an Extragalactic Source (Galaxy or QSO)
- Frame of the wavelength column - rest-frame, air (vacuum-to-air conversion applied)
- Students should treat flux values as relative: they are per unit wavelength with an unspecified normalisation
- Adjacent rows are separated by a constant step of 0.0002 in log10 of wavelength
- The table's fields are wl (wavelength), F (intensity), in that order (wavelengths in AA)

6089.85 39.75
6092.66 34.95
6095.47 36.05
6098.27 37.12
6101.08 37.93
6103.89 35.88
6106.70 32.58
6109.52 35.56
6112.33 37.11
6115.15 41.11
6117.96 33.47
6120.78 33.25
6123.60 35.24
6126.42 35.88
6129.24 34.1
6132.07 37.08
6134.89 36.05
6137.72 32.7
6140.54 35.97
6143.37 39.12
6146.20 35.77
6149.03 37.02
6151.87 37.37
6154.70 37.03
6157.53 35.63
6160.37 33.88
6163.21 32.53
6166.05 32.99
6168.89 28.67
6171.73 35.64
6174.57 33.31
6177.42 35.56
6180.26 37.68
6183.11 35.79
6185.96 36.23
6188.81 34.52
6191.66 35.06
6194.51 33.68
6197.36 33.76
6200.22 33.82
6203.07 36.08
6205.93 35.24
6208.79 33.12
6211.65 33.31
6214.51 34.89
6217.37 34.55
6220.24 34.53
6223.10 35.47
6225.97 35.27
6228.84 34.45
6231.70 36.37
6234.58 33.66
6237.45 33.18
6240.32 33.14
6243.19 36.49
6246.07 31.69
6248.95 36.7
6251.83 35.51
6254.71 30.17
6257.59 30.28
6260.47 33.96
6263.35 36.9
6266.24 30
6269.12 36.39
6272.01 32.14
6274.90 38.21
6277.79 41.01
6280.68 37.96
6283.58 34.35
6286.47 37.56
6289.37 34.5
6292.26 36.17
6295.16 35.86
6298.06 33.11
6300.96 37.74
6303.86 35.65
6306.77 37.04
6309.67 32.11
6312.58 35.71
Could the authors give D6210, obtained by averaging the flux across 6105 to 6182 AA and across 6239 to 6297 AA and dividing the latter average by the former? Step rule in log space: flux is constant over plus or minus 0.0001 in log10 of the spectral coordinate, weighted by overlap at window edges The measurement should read 1.0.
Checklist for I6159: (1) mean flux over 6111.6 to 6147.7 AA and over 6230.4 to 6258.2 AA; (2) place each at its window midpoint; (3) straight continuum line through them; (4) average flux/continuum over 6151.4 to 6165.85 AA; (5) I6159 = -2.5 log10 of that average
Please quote 0.013 mag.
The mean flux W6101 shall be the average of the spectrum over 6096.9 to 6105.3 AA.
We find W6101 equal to 37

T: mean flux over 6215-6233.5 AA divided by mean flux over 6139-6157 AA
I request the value 0.95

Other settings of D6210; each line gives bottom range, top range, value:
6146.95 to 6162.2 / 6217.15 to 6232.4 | 0.97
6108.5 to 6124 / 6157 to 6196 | 0.95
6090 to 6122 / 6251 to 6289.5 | 0.97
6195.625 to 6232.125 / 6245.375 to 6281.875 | 1.00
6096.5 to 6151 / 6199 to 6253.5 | 0.96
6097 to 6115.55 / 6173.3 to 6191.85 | 0.97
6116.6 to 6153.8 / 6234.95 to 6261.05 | 0.94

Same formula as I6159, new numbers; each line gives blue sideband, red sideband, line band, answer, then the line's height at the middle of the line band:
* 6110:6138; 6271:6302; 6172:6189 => 0.01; 35.9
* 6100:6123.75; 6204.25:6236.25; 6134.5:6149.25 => -0.02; 35.5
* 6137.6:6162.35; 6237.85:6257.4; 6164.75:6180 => 0.06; 35.6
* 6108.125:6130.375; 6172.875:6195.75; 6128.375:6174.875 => 0.01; 35.5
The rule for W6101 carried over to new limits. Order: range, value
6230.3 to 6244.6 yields 34.6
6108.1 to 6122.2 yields 36.1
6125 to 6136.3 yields 35.8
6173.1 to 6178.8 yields 34.4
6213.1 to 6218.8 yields 34.7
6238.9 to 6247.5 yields 33.8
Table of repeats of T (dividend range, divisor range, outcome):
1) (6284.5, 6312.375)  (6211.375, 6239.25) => 1.03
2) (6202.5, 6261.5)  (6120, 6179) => 0.98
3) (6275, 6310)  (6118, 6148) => 1.02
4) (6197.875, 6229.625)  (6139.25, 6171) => 0.99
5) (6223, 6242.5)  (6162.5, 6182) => 1.02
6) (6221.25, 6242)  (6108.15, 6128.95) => 0.96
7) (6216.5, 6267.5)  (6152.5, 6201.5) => 0.99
